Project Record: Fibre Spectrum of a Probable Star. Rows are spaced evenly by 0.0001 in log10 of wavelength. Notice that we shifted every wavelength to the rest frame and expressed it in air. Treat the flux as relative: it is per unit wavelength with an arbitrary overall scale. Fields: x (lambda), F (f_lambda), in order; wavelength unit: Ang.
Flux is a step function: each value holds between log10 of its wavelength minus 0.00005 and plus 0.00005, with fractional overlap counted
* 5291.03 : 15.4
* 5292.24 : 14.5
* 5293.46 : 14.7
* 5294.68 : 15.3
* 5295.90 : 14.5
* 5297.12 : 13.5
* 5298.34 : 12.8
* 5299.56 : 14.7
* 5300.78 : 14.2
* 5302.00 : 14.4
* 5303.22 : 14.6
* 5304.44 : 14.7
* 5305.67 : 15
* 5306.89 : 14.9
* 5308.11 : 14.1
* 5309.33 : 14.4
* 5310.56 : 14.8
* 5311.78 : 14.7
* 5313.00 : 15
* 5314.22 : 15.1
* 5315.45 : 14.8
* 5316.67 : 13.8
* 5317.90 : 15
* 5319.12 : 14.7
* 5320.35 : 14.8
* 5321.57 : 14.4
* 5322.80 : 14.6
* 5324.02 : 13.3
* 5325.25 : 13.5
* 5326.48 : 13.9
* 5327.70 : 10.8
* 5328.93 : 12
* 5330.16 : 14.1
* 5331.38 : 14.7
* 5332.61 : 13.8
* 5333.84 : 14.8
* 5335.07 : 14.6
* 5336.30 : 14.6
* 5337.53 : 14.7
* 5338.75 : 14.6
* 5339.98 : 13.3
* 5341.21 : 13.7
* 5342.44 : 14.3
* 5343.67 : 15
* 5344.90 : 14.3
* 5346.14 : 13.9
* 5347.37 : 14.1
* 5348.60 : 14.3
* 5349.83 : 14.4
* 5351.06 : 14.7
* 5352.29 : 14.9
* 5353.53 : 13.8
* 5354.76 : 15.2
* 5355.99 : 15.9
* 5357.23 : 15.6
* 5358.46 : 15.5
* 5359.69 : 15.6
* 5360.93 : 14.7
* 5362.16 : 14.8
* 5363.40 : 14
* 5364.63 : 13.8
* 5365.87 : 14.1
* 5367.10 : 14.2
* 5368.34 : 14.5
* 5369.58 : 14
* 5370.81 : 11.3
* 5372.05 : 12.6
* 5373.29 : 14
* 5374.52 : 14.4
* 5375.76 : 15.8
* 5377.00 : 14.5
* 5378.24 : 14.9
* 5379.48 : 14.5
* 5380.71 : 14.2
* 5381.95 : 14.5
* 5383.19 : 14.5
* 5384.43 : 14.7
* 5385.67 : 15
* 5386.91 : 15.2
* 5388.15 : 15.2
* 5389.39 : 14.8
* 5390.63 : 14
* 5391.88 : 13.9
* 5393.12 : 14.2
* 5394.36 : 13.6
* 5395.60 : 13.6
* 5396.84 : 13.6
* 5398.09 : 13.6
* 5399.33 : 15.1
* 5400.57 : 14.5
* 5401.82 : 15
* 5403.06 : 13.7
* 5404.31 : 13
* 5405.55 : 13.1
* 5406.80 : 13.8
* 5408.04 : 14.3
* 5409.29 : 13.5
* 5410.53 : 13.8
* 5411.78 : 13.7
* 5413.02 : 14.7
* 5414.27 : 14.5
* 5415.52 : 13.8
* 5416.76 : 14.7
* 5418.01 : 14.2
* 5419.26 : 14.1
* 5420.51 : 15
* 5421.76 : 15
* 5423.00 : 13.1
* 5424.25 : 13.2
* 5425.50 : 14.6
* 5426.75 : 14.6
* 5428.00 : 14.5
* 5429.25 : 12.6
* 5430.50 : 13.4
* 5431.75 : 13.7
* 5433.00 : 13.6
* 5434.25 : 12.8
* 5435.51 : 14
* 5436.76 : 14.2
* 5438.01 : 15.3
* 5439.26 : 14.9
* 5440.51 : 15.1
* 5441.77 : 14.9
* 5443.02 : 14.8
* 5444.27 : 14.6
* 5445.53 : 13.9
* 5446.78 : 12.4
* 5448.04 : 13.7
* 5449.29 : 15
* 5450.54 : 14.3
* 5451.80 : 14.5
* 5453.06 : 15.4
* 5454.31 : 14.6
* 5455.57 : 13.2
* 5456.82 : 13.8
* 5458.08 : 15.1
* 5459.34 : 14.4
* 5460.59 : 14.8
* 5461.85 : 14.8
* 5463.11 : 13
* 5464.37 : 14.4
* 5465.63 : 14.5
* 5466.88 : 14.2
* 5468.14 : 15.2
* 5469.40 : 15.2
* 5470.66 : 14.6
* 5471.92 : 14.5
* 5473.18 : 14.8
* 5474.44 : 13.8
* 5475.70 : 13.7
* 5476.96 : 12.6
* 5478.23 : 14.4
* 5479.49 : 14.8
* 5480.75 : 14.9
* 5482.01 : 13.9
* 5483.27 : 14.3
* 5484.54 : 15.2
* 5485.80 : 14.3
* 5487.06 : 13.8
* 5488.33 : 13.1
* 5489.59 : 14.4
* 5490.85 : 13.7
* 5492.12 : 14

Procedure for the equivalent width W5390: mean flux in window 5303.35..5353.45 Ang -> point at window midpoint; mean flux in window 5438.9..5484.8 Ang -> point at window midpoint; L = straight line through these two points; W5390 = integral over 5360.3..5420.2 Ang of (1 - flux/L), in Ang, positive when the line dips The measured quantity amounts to 0.6 Ang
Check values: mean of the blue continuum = 14.3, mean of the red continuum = 14.4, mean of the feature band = 14.2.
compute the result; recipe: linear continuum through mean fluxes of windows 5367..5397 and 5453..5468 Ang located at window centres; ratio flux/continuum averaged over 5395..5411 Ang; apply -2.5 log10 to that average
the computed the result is 0.03 mag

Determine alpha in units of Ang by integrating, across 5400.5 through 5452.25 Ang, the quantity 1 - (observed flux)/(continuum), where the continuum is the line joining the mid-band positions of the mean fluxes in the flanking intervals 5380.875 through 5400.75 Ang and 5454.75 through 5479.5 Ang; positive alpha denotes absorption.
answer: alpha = 0.8 Ang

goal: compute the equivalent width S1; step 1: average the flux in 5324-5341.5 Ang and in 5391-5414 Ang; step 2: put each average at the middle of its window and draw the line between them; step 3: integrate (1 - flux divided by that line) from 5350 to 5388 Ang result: -1.8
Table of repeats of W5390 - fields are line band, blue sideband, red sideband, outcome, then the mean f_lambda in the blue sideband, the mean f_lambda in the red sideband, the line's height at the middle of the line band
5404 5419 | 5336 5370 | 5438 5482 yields 0.52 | 14.5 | 14.4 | 14.4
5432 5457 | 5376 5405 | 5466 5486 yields 0.24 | 14.4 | 14.4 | 14.4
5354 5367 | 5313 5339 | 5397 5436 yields -0.74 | 14.1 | 14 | 14.1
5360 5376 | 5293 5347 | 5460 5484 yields 0.31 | 14.3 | 14.3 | 14.3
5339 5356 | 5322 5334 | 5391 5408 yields -0.93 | 13.5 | 13.9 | 13.6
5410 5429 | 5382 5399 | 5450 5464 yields 0.17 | 14.3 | 14.3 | 14.3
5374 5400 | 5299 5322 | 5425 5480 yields -0.06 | 14.6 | 14.3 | 14.4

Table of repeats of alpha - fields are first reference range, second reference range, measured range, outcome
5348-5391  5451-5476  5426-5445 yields 0.3 Ang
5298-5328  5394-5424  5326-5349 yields 0.5 Ang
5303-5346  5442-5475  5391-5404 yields 0.2 Ang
